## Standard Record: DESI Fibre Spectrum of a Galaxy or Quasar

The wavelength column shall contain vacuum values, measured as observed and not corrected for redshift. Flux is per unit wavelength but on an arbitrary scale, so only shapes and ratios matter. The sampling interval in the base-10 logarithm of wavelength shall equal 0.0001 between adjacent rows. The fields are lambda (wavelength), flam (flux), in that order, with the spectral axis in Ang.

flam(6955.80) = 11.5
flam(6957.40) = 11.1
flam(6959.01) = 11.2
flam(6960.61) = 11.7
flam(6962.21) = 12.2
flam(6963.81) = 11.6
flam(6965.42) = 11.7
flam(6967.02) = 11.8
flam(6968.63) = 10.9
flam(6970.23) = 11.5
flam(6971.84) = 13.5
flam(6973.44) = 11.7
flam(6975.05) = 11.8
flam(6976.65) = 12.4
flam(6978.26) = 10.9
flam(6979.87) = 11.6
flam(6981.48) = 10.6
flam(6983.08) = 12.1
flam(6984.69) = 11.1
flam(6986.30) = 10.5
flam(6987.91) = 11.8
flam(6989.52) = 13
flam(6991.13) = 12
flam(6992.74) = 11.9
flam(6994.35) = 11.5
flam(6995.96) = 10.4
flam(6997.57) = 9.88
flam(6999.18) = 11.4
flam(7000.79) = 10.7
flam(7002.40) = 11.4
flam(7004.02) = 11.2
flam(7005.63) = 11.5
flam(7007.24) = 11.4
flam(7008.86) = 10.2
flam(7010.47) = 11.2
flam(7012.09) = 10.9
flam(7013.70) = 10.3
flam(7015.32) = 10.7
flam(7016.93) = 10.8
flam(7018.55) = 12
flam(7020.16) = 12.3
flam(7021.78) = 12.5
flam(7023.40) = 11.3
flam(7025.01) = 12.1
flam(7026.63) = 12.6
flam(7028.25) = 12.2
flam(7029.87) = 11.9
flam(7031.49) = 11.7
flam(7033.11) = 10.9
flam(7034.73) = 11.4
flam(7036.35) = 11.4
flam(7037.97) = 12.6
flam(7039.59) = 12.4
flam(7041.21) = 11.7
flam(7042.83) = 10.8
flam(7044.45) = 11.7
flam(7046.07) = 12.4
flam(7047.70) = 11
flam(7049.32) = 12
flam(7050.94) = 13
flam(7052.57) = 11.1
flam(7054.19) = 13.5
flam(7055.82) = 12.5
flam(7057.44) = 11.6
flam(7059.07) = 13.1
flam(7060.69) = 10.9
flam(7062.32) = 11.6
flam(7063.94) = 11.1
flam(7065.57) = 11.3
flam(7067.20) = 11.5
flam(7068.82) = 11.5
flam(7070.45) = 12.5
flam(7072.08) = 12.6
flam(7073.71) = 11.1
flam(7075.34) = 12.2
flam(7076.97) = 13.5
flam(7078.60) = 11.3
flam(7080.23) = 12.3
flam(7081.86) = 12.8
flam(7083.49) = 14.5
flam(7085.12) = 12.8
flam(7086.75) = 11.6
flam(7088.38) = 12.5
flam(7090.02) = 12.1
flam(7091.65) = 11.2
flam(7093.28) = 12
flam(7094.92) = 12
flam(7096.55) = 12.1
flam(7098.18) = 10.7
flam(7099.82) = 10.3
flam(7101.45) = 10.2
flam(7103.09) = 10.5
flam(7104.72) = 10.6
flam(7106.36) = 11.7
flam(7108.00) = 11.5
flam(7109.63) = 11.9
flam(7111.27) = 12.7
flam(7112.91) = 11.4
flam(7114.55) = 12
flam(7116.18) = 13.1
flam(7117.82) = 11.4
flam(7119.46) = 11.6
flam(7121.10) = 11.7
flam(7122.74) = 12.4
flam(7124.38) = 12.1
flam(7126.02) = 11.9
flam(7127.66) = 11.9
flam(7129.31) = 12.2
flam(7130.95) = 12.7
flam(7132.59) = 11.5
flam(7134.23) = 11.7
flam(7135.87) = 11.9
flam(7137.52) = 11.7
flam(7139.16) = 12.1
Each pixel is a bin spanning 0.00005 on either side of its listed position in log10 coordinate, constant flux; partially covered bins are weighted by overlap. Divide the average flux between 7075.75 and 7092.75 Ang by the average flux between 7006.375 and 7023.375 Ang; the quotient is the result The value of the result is 1.1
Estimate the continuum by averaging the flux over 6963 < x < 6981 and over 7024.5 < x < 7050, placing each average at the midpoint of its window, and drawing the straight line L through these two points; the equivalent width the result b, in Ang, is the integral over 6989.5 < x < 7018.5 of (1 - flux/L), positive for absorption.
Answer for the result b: 1.63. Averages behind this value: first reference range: 11.7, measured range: 11.1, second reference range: 11.8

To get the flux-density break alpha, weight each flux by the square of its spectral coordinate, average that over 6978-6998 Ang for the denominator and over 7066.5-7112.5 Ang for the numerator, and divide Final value 1.07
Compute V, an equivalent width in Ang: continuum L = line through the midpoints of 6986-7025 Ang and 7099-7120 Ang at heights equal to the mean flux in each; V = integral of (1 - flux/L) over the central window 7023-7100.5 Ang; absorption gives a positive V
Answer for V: -3.8 Ang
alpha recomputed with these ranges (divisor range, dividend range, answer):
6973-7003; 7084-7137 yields 1.07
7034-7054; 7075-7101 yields 1.03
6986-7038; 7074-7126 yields 1.07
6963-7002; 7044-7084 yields 1.07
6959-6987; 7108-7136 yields 1.08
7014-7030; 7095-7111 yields 0.97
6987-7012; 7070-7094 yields 1.12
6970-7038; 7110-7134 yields 1.08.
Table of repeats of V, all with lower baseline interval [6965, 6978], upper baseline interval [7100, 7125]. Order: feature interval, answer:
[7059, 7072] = 0.05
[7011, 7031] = 0.27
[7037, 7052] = -0.25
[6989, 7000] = 0.41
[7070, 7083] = -0.73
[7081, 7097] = -0.97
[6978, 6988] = 0.55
